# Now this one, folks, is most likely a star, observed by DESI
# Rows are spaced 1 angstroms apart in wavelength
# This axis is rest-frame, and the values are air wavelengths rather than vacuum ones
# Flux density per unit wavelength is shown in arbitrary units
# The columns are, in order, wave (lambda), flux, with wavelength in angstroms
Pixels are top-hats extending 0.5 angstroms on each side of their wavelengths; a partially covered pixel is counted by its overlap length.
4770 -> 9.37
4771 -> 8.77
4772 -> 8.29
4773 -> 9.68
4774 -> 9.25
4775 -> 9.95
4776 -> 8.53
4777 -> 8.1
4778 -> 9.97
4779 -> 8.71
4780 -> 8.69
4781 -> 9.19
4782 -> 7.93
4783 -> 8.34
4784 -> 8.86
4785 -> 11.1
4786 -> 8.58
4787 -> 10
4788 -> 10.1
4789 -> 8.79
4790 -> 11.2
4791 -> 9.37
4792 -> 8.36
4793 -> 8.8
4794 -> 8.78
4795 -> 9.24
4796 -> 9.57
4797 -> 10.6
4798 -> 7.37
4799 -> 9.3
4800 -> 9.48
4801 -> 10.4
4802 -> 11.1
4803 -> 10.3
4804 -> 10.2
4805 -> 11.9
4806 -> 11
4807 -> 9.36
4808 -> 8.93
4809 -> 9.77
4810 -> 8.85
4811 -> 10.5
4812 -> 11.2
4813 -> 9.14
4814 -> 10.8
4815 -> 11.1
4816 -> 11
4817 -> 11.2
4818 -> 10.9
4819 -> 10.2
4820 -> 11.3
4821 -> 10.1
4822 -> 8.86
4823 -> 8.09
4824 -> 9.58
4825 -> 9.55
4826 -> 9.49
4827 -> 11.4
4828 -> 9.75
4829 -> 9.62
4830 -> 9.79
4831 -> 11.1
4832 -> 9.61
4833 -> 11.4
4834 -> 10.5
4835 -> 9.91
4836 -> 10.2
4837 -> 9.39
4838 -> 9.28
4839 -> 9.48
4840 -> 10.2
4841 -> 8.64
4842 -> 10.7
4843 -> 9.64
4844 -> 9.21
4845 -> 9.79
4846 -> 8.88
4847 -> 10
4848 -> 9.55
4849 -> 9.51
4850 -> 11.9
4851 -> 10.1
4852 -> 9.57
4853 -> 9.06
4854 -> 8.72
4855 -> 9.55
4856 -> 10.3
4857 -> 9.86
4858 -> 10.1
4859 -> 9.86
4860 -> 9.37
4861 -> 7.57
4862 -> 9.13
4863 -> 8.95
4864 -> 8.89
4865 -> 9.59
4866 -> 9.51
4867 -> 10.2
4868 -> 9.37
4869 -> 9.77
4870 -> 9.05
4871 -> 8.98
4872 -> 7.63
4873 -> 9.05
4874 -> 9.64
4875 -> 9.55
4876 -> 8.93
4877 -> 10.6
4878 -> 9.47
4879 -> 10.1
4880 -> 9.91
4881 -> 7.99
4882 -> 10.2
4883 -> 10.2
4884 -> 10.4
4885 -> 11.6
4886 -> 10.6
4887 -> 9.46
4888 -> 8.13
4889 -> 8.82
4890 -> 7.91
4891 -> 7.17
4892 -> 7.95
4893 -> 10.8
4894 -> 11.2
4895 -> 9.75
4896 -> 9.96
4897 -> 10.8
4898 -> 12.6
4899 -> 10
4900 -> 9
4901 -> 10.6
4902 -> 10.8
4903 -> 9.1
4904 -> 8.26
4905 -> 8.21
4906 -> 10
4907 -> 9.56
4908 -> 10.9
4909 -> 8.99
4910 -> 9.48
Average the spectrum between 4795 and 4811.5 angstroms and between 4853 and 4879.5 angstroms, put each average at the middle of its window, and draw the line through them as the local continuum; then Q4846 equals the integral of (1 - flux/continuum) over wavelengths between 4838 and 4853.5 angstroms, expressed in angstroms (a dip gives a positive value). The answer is -0.3 angstroms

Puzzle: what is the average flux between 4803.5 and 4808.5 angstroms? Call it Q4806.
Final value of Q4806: 10.3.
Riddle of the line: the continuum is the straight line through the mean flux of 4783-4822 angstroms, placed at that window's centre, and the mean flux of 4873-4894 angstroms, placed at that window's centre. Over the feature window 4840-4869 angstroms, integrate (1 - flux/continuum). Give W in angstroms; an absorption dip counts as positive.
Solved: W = 0.3 angstroms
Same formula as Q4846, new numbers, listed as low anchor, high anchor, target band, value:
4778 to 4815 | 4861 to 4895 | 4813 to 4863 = -1.9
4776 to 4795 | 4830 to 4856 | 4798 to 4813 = -1.0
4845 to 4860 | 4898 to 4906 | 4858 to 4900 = 0.8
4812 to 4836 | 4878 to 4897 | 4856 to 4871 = 0.7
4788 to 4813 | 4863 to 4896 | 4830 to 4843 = -0.5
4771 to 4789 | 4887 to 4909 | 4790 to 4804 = -0.5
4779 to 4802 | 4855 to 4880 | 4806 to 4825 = -1.5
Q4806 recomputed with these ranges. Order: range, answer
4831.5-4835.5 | 10.4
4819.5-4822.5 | 10.1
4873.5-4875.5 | 9.6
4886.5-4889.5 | 8.8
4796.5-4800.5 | 9.19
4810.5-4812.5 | 10.8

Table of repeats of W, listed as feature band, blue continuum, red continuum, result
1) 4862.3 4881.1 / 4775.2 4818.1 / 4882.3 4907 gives 0.7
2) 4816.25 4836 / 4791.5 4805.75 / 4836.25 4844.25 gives -1.0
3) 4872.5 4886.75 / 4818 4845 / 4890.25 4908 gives -0.1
